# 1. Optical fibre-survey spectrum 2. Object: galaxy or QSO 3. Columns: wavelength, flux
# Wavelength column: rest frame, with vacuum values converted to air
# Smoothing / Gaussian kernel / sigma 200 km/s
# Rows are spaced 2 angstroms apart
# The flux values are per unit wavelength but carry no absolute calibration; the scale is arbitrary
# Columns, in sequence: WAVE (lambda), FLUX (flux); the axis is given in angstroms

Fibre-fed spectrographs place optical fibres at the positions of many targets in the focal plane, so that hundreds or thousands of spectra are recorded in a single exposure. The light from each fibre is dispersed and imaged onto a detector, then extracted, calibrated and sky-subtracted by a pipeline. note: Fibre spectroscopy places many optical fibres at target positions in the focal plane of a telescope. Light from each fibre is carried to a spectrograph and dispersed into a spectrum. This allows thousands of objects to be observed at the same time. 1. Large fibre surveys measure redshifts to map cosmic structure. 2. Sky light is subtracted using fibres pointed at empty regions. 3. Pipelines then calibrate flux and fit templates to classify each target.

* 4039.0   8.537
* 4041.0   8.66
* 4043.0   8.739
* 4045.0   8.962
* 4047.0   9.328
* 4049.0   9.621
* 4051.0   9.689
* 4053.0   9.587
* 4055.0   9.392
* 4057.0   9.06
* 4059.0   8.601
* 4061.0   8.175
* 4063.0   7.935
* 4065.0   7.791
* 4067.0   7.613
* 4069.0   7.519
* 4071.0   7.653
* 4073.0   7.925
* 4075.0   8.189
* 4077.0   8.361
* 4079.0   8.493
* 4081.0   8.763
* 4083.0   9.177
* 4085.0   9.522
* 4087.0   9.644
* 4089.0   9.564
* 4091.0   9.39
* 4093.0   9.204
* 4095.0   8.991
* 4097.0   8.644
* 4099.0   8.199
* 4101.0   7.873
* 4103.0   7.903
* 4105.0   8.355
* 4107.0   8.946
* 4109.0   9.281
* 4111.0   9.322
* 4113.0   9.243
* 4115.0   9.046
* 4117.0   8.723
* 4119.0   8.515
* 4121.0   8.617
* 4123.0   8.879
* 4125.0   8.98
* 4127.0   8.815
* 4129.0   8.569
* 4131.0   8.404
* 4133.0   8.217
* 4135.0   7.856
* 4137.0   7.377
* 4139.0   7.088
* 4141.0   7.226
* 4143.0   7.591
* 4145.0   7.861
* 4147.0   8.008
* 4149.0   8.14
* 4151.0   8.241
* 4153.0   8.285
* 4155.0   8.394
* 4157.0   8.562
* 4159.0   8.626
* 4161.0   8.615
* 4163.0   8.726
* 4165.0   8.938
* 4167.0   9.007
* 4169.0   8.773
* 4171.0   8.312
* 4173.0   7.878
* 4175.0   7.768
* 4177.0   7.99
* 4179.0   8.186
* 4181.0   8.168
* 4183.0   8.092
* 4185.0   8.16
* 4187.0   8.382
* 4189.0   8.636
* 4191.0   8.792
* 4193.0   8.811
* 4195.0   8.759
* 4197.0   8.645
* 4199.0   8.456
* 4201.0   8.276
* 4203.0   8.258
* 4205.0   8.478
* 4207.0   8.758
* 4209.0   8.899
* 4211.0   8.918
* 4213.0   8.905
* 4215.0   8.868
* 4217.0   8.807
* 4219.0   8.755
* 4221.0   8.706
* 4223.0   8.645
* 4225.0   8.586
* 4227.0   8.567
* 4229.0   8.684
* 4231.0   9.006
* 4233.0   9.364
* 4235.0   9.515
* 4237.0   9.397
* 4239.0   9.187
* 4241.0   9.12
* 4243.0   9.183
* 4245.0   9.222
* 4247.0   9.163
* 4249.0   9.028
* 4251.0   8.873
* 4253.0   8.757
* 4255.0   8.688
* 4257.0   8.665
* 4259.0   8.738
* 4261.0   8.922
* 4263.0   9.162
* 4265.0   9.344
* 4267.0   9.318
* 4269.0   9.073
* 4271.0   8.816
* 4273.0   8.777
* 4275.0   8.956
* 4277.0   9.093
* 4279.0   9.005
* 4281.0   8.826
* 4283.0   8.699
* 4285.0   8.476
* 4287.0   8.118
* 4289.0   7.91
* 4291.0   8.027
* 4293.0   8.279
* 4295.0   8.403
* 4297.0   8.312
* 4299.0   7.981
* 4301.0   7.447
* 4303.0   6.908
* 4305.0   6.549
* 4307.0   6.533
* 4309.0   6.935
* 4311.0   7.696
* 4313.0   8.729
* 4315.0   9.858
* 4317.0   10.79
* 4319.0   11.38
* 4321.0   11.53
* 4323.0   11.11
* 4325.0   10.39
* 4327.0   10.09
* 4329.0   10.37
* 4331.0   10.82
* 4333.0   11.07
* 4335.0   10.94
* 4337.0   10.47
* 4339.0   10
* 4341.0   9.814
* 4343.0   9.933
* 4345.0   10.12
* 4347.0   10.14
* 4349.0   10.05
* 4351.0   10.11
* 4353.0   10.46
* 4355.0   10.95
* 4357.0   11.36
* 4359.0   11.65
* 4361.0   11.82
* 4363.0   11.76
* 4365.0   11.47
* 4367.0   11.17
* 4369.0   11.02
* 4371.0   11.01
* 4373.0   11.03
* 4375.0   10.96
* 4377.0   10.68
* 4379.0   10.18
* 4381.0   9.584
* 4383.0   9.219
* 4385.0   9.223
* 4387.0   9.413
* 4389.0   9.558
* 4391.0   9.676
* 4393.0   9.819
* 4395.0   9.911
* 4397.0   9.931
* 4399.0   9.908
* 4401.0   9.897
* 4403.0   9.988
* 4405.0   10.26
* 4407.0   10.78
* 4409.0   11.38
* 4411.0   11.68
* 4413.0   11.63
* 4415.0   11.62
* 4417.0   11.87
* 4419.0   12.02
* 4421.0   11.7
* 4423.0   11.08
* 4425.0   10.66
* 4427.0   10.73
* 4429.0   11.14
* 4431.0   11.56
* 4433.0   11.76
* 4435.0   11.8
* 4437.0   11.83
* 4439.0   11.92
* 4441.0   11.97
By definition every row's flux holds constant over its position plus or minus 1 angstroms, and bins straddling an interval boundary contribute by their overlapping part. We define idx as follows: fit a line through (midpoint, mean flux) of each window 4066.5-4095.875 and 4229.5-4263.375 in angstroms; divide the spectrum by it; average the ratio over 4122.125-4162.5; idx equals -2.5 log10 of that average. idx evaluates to 0.08 mag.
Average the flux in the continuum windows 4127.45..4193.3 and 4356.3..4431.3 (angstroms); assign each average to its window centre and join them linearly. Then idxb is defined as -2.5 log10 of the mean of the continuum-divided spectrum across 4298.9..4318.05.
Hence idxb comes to 0.23 mag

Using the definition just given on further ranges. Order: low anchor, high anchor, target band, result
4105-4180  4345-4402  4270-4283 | 0.080 mag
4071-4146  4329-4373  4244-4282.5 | 0.114 mag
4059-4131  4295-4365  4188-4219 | 0.060 mag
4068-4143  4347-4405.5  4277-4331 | 0.127 mag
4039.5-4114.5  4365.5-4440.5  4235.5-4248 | 0.061 mag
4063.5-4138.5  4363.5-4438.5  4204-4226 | 0.077 mag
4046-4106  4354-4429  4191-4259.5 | 0.094 mag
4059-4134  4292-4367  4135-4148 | 0.171 mag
